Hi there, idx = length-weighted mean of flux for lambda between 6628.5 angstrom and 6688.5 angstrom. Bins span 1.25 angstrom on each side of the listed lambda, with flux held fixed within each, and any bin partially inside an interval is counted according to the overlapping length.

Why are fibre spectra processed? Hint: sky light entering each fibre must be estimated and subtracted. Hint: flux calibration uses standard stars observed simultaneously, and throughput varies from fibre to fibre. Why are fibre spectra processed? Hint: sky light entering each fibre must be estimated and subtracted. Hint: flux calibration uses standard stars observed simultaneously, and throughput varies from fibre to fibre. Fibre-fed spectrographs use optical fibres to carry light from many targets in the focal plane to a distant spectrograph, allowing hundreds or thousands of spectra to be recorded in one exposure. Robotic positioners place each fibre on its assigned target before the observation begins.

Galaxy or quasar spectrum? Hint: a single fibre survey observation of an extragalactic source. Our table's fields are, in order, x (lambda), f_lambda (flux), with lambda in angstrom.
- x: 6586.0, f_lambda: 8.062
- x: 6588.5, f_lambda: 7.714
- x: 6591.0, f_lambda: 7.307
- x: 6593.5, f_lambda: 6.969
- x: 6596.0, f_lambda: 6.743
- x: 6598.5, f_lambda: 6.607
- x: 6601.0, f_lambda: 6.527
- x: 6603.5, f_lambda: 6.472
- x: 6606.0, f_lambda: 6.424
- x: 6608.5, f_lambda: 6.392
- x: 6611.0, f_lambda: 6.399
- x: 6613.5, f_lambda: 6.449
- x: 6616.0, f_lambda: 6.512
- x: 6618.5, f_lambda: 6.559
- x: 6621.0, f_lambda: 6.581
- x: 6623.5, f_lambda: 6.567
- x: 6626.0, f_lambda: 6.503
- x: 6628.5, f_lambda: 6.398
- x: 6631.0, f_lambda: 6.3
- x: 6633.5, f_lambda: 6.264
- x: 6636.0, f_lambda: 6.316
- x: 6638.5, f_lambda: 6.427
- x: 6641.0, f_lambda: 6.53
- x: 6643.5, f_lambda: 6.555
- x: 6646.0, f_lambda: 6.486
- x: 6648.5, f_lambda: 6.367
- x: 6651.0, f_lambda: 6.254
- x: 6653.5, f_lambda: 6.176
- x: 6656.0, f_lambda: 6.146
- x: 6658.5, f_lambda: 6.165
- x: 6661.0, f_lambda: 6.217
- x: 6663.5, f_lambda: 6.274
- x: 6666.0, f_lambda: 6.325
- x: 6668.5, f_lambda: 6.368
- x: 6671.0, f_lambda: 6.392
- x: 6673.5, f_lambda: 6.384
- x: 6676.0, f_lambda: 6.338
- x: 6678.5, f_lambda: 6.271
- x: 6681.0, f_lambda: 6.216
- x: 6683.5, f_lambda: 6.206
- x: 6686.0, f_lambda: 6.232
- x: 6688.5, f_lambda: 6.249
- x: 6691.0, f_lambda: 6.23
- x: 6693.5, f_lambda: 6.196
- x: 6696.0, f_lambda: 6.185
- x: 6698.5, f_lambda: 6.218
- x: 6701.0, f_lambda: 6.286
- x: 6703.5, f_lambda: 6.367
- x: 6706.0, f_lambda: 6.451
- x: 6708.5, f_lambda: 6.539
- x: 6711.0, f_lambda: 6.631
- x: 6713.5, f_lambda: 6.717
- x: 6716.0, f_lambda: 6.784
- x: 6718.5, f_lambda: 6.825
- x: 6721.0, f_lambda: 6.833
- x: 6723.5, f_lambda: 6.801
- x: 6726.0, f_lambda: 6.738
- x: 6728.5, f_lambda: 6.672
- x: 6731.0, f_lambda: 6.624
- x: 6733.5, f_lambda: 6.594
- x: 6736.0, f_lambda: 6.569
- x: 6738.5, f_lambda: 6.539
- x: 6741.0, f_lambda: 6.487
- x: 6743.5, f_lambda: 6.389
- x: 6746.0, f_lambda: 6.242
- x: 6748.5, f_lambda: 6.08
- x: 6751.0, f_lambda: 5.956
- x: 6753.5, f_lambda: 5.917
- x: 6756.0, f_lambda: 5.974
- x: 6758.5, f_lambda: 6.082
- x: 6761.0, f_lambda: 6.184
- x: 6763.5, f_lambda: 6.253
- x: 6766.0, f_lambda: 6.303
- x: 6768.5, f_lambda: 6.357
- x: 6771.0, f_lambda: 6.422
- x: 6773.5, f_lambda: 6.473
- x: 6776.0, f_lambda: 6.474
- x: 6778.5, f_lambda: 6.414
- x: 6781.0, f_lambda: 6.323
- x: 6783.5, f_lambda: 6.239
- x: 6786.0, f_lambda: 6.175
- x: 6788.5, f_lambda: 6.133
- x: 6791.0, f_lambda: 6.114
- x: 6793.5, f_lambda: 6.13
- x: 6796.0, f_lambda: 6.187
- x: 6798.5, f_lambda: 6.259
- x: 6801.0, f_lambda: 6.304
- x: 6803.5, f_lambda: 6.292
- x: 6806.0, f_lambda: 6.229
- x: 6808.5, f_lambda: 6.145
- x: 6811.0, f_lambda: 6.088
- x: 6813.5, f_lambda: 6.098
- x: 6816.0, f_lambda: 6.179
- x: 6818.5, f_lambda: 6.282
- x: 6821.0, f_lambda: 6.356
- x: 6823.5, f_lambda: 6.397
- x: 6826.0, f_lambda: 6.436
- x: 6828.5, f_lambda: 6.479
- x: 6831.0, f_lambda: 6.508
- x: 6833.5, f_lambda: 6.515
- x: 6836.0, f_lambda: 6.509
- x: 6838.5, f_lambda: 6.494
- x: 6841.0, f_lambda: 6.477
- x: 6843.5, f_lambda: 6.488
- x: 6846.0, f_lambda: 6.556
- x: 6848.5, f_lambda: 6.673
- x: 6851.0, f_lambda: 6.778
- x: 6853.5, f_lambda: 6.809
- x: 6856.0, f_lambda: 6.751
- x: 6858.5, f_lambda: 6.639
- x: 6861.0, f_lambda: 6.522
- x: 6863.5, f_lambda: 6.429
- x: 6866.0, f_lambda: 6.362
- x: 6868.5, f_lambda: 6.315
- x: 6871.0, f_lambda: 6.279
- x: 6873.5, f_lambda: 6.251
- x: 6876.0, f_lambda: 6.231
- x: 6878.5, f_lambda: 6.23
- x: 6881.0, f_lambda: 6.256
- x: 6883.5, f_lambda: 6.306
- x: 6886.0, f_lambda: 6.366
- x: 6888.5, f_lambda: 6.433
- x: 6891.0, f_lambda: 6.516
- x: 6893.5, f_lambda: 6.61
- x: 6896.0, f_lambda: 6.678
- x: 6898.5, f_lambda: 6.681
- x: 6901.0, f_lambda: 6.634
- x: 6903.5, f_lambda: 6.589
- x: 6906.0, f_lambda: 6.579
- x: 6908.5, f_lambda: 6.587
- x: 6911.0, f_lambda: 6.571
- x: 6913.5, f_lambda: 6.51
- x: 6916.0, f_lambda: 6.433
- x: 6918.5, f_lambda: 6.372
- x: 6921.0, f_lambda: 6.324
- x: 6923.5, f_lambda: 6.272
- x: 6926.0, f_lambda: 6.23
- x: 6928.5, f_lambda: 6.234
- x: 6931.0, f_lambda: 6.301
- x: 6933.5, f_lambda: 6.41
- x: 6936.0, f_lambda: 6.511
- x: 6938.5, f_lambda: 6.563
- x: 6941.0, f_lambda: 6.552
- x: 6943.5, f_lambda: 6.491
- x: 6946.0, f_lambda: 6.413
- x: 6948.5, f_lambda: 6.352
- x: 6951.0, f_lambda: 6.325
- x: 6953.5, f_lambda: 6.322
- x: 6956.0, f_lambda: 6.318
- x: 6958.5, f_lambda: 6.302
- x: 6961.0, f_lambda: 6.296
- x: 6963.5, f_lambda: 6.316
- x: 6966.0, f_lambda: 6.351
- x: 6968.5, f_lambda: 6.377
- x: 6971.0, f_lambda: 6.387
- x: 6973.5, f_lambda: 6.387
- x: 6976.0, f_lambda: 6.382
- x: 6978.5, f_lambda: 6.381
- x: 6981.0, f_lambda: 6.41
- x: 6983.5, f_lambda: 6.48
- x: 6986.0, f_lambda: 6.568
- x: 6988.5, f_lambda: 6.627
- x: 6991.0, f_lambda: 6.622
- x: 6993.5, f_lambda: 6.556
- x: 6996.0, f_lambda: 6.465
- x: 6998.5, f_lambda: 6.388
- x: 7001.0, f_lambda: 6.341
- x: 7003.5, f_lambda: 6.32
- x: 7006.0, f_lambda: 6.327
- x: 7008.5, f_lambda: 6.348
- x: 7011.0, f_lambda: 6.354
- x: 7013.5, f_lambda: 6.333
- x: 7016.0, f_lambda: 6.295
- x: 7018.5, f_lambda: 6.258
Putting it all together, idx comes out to 6.31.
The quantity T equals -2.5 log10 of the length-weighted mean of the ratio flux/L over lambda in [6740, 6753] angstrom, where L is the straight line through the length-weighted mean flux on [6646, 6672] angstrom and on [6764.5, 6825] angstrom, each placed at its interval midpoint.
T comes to 0.01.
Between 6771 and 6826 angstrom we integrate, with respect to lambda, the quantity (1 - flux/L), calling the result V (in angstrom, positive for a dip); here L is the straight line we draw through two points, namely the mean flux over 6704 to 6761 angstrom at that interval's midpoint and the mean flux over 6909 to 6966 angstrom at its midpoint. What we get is 1.5 angstrom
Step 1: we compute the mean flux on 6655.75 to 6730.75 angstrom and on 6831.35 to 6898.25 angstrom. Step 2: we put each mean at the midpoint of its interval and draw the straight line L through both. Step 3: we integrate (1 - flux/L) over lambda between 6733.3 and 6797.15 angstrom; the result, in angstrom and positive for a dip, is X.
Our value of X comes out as 1.77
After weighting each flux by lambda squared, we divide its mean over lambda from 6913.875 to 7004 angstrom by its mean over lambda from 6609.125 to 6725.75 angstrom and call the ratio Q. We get 1.1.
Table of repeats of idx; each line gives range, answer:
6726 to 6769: 6.32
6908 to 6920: 6.49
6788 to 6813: 6.19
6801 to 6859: 6.44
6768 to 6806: 6.28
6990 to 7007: 6.43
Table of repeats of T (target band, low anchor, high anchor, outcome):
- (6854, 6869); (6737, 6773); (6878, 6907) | -0.02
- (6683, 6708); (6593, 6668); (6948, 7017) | 0.02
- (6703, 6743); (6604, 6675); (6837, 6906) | -0.04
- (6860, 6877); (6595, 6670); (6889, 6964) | 0.02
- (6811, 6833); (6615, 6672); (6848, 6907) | 0.02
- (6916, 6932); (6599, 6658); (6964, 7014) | 0.02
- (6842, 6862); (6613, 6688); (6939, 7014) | -0.04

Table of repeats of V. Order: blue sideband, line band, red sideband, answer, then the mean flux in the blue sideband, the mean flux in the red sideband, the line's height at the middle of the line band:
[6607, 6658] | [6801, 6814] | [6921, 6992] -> 0.43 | 6.41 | 6.4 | 6.4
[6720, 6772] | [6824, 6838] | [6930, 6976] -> -0.22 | 6.38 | 6.39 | 6.38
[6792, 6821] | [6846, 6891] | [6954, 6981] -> -1.38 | 6.21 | 6.35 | 6.26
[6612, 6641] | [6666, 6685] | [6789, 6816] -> 0.19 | 6.45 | 6.18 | 6.37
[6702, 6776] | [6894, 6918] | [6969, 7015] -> -0.55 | 6.44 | 6.42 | 6.43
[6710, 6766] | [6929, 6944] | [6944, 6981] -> -0.22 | 6.45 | 6.36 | 6.37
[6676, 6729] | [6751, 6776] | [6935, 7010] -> 0.88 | 6.45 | 6.42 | 6.44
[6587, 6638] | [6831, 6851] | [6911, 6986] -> -0.27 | 6.6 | 6.39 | 6.46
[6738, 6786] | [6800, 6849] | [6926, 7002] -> -0.49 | 6.26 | 6.41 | 6.31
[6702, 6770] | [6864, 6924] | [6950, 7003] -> -0.14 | 6.44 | 6.41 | 6.42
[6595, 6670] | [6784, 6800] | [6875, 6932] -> 0.63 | 6.41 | 6.43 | 6.42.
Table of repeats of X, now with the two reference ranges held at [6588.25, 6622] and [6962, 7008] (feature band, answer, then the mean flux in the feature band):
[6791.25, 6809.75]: 0.92 angstrom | 6.22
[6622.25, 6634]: 0.41 angstrom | 6.42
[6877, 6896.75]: 0.21 angstrom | 6.42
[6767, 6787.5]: 0.62 angstrom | 6.36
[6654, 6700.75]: 2.54 angstrom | 6.26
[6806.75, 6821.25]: 0.78 angstrom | 6.18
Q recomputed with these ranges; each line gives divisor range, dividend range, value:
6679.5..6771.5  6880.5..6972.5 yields 1.07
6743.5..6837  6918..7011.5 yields 1.07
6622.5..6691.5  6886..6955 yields 1.10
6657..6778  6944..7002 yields 1.08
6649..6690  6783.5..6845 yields 1.05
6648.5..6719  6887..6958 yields 1.09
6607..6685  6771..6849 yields 1.05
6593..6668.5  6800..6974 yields 1.08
